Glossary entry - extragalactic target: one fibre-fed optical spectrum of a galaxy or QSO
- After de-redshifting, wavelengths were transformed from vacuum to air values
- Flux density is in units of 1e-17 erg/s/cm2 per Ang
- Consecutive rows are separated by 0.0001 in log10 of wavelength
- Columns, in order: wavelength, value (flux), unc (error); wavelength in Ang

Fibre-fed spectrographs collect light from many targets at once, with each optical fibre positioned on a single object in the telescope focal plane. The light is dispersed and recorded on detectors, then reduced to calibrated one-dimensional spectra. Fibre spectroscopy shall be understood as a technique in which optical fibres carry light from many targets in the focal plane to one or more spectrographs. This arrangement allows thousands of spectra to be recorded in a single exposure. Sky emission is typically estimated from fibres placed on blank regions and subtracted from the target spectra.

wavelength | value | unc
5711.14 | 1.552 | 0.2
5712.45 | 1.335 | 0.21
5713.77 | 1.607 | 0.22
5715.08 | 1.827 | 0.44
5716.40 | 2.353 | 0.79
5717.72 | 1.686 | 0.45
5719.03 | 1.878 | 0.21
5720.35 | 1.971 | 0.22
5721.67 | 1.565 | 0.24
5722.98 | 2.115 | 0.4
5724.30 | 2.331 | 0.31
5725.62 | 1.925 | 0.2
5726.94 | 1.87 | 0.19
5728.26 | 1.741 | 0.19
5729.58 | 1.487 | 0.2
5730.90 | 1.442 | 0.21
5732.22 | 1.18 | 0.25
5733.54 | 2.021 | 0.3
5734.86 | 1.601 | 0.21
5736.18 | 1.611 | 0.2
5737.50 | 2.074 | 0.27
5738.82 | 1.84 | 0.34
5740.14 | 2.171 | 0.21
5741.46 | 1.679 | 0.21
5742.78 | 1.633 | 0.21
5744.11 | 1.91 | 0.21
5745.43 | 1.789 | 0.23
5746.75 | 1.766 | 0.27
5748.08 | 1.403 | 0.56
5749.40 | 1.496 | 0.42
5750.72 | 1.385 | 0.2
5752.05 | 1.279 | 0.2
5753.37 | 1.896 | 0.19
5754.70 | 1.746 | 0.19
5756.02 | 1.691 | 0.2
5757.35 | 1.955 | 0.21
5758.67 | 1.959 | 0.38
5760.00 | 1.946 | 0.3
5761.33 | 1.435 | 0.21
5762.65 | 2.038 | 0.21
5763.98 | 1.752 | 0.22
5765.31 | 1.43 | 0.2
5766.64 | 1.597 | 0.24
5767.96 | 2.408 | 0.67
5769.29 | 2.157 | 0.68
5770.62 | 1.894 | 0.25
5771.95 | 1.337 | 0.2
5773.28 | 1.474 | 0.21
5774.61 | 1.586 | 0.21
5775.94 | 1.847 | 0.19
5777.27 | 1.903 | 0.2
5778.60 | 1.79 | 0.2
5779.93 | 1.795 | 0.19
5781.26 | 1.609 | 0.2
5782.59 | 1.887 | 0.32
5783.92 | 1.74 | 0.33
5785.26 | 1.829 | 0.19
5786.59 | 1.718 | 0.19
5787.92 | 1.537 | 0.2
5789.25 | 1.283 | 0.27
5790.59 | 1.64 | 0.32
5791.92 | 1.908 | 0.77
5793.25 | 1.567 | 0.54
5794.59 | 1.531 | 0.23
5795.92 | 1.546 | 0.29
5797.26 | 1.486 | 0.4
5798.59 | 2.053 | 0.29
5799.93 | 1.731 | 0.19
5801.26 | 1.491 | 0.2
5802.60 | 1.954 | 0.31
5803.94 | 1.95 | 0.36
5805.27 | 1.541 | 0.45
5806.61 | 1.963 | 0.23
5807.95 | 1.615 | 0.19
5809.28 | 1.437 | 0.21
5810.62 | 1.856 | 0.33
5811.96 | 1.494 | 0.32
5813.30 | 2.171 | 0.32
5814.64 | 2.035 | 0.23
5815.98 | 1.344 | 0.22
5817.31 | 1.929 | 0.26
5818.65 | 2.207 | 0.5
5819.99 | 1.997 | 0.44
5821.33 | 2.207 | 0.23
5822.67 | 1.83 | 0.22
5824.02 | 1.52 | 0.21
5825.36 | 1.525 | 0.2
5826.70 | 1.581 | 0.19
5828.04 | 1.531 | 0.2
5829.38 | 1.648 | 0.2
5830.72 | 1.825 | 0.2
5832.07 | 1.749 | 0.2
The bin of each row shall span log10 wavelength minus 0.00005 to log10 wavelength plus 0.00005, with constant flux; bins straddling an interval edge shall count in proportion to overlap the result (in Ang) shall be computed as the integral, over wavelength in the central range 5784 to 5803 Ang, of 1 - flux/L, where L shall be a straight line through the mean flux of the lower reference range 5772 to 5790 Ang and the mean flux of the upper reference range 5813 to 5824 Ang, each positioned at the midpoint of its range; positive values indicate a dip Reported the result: 1.10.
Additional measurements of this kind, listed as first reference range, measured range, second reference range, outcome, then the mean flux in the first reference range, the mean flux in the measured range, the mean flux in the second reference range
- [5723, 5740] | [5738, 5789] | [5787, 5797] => -2.1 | 1.79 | 1.74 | 1.57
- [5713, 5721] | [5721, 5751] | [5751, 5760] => 1.2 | 1.88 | 1.75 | 1.75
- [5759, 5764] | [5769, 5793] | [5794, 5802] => 0.2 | 1.81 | 1.71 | 1.64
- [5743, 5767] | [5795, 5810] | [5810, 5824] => 1.1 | 1.69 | 1.7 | 1.89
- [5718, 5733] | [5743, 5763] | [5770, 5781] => 0.3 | 1.77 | 1.71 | 1.7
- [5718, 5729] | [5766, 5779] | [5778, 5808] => -0.2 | 1.91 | 1.8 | 1.7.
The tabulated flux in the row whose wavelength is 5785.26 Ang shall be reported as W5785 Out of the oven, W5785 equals 1.829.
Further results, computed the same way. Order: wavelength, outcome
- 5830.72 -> 1.825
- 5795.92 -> 1.546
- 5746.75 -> 1.766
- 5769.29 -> 2.157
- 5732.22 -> 1.18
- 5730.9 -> 1.442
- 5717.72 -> 1.686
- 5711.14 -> 1.552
